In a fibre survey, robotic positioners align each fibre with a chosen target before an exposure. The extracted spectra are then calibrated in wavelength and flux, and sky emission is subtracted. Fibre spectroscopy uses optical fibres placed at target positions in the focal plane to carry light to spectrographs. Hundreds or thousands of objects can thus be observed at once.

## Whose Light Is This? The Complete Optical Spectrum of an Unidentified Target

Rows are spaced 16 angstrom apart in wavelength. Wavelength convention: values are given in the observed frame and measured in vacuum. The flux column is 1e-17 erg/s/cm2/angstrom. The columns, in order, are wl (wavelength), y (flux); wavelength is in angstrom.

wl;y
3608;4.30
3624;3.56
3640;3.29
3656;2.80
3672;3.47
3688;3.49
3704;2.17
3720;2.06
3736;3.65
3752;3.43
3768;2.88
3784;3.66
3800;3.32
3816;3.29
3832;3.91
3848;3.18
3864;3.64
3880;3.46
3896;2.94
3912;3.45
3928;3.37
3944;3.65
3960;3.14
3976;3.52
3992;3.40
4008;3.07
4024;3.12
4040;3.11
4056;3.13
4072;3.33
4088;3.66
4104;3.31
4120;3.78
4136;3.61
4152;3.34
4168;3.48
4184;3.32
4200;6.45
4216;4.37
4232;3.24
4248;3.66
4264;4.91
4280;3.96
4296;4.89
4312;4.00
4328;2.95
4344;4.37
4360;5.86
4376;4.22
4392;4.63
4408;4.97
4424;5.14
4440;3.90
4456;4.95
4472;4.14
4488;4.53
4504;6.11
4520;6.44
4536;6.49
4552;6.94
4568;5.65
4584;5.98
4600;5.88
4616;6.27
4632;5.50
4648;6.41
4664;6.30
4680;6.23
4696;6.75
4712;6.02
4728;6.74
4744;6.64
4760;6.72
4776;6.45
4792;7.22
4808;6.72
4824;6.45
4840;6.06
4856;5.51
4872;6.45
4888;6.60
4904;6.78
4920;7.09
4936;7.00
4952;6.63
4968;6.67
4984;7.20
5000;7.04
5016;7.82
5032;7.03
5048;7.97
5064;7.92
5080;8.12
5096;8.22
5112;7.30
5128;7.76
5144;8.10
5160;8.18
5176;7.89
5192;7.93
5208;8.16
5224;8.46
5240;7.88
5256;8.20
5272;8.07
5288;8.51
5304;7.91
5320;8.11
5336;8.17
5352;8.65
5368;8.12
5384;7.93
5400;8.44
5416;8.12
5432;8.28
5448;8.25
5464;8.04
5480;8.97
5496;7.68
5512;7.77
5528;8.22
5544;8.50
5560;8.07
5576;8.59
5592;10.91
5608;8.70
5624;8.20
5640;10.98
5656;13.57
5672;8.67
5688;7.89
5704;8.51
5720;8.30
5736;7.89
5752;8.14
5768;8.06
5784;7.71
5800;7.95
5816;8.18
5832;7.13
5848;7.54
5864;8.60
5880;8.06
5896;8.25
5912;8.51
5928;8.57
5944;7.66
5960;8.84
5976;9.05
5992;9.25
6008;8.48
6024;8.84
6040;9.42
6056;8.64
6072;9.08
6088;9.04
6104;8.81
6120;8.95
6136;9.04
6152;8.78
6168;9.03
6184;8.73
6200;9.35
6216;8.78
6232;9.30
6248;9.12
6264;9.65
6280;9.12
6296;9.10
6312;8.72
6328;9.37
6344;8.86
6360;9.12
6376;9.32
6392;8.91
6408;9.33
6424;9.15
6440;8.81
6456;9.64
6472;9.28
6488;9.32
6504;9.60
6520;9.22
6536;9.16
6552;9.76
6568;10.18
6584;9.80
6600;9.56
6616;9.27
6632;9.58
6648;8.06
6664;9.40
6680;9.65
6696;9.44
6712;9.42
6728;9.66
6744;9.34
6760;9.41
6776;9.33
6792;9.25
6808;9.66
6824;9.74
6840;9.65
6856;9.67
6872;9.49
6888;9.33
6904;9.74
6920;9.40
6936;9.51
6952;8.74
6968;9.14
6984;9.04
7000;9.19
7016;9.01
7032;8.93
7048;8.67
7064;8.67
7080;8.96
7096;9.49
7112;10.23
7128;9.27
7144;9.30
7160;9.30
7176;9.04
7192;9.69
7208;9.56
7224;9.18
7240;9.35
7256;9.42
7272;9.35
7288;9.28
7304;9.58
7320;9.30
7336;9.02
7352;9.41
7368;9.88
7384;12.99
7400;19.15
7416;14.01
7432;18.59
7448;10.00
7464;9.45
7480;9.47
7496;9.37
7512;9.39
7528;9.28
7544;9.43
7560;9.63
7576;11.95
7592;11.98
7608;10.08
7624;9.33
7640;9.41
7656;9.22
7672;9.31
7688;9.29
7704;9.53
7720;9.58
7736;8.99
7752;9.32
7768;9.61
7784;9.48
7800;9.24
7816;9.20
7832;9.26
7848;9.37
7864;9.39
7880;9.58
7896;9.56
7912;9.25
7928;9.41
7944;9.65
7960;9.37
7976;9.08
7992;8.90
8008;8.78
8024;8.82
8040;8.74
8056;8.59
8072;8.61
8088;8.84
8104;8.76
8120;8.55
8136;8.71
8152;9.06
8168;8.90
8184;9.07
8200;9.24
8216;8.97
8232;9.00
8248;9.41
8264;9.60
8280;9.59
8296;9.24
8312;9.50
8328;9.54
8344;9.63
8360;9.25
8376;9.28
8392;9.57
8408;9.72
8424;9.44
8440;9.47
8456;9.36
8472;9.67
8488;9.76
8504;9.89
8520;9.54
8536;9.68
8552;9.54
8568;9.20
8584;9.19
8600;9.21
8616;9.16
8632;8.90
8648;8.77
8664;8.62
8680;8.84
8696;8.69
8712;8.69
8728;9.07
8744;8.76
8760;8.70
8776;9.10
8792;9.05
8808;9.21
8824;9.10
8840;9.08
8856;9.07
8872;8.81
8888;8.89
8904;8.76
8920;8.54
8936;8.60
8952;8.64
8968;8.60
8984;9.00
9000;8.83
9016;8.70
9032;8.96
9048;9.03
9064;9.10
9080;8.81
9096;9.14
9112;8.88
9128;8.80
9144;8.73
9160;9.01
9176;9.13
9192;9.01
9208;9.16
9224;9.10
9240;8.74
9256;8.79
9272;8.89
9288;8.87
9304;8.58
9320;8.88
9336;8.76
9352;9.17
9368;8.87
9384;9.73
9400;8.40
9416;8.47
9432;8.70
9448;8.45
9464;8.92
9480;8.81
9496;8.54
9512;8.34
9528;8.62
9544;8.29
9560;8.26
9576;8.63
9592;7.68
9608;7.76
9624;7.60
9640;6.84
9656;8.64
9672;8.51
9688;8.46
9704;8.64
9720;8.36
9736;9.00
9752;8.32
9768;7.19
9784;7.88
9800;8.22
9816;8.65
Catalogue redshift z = 0.128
